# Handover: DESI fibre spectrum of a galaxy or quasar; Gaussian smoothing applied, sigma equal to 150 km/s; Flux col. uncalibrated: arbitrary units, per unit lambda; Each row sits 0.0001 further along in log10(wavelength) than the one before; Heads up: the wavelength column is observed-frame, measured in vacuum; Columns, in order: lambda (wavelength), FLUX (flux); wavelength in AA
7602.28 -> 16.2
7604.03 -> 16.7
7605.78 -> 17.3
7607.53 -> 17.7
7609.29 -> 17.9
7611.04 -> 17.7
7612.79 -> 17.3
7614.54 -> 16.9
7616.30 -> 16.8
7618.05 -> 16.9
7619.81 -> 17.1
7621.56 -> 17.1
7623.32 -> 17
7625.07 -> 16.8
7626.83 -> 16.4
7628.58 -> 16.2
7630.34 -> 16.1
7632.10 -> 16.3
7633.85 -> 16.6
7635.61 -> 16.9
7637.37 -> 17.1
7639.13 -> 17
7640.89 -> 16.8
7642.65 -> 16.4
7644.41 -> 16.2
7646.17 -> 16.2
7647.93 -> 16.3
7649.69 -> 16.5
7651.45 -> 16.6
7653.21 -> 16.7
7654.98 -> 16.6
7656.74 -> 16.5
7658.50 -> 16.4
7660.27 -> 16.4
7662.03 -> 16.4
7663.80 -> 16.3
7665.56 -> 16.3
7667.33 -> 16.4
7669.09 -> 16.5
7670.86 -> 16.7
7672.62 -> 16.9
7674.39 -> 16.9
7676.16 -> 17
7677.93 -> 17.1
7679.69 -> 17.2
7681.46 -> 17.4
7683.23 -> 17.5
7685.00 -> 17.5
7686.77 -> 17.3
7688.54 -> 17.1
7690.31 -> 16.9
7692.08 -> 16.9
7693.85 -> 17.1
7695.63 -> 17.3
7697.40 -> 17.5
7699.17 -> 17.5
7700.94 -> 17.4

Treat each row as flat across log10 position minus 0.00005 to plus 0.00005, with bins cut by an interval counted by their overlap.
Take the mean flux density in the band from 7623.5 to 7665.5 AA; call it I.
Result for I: 16.5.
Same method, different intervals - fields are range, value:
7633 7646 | 16.7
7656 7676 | 16.5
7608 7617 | 17.3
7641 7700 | 16.8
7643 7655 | 16.4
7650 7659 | 16.6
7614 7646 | 16.7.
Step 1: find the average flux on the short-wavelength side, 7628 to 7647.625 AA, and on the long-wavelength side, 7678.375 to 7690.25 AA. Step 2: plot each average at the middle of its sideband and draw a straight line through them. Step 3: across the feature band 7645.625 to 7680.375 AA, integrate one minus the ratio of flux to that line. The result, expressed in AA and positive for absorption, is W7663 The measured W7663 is 0.7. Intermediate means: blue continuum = 16.5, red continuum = 17.3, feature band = 16.6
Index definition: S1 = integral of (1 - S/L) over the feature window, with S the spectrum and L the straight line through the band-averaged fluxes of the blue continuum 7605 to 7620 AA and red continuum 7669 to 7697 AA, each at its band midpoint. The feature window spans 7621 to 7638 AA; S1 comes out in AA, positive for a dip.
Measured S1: 0.6 AA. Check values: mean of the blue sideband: 17.3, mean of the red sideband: 17.1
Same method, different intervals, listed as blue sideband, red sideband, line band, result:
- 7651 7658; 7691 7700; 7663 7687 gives 0.0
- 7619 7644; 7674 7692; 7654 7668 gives 0.5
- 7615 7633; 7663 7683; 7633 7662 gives 0.3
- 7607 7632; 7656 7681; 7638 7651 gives 0.2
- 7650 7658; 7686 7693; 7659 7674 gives 0.2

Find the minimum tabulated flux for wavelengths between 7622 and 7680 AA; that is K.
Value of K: 16.1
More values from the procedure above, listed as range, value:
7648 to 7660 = 16.4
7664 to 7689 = 16.3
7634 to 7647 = 16.2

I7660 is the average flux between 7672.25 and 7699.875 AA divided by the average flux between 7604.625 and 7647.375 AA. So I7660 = 1.02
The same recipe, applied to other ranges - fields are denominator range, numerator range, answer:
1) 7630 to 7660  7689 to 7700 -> 1.04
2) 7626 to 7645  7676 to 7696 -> 1.04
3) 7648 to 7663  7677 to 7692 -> 1.04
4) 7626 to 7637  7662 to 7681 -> 1.02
